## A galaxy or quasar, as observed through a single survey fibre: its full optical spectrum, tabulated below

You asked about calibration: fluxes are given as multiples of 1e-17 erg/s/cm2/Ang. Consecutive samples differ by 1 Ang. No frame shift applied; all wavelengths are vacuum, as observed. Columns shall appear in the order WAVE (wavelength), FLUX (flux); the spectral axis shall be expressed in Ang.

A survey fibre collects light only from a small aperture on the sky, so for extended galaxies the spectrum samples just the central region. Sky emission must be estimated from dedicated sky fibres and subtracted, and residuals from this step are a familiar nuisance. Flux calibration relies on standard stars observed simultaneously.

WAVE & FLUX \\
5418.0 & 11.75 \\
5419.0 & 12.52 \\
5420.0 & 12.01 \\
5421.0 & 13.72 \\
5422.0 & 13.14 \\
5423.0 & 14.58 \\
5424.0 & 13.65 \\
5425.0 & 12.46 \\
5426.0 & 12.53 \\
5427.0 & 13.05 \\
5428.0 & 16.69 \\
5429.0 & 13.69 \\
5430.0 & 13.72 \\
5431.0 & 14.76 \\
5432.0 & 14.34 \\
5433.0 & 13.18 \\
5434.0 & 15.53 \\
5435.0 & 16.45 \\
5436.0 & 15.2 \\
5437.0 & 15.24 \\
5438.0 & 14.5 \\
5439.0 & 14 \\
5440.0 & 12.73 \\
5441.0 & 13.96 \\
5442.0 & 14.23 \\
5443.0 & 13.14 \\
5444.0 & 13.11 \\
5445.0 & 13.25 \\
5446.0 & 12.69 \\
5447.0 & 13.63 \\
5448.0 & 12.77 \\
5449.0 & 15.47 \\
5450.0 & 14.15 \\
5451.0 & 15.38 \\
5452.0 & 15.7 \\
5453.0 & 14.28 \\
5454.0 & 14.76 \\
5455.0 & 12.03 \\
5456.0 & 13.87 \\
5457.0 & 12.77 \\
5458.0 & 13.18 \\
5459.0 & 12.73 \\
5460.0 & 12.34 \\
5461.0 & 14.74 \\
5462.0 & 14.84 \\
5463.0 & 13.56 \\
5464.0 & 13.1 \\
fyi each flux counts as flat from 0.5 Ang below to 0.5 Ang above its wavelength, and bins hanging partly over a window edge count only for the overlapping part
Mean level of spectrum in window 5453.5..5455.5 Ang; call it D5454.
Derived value 13.4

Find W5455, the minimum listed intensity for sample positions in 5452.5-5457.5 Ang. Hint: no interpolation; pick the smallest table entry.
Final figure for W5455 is 12.03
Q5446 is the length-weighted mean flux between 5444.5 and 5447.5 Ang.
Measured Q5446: 13.2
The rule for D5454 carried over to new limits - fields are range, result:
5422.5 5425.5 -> 13.6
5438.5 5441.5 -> 13.6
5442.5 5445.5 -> 13.2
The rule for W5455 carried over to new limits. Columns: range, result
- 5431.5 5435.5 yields 13.18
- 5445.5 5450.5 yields 12.69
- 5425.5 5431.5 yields 12.53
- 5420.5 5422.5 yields 13.14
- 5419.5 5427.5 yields 12.01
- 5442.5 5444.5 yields 13.11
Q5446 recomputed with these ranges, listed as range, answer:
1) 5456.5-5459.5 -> 12.9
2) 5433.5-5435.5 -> 16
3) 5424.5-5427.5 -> 12.7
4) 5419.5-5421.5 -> 12.9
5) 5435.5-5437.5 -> 15.2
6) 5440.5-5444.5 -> 13.6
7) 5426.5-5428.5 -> 14.9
